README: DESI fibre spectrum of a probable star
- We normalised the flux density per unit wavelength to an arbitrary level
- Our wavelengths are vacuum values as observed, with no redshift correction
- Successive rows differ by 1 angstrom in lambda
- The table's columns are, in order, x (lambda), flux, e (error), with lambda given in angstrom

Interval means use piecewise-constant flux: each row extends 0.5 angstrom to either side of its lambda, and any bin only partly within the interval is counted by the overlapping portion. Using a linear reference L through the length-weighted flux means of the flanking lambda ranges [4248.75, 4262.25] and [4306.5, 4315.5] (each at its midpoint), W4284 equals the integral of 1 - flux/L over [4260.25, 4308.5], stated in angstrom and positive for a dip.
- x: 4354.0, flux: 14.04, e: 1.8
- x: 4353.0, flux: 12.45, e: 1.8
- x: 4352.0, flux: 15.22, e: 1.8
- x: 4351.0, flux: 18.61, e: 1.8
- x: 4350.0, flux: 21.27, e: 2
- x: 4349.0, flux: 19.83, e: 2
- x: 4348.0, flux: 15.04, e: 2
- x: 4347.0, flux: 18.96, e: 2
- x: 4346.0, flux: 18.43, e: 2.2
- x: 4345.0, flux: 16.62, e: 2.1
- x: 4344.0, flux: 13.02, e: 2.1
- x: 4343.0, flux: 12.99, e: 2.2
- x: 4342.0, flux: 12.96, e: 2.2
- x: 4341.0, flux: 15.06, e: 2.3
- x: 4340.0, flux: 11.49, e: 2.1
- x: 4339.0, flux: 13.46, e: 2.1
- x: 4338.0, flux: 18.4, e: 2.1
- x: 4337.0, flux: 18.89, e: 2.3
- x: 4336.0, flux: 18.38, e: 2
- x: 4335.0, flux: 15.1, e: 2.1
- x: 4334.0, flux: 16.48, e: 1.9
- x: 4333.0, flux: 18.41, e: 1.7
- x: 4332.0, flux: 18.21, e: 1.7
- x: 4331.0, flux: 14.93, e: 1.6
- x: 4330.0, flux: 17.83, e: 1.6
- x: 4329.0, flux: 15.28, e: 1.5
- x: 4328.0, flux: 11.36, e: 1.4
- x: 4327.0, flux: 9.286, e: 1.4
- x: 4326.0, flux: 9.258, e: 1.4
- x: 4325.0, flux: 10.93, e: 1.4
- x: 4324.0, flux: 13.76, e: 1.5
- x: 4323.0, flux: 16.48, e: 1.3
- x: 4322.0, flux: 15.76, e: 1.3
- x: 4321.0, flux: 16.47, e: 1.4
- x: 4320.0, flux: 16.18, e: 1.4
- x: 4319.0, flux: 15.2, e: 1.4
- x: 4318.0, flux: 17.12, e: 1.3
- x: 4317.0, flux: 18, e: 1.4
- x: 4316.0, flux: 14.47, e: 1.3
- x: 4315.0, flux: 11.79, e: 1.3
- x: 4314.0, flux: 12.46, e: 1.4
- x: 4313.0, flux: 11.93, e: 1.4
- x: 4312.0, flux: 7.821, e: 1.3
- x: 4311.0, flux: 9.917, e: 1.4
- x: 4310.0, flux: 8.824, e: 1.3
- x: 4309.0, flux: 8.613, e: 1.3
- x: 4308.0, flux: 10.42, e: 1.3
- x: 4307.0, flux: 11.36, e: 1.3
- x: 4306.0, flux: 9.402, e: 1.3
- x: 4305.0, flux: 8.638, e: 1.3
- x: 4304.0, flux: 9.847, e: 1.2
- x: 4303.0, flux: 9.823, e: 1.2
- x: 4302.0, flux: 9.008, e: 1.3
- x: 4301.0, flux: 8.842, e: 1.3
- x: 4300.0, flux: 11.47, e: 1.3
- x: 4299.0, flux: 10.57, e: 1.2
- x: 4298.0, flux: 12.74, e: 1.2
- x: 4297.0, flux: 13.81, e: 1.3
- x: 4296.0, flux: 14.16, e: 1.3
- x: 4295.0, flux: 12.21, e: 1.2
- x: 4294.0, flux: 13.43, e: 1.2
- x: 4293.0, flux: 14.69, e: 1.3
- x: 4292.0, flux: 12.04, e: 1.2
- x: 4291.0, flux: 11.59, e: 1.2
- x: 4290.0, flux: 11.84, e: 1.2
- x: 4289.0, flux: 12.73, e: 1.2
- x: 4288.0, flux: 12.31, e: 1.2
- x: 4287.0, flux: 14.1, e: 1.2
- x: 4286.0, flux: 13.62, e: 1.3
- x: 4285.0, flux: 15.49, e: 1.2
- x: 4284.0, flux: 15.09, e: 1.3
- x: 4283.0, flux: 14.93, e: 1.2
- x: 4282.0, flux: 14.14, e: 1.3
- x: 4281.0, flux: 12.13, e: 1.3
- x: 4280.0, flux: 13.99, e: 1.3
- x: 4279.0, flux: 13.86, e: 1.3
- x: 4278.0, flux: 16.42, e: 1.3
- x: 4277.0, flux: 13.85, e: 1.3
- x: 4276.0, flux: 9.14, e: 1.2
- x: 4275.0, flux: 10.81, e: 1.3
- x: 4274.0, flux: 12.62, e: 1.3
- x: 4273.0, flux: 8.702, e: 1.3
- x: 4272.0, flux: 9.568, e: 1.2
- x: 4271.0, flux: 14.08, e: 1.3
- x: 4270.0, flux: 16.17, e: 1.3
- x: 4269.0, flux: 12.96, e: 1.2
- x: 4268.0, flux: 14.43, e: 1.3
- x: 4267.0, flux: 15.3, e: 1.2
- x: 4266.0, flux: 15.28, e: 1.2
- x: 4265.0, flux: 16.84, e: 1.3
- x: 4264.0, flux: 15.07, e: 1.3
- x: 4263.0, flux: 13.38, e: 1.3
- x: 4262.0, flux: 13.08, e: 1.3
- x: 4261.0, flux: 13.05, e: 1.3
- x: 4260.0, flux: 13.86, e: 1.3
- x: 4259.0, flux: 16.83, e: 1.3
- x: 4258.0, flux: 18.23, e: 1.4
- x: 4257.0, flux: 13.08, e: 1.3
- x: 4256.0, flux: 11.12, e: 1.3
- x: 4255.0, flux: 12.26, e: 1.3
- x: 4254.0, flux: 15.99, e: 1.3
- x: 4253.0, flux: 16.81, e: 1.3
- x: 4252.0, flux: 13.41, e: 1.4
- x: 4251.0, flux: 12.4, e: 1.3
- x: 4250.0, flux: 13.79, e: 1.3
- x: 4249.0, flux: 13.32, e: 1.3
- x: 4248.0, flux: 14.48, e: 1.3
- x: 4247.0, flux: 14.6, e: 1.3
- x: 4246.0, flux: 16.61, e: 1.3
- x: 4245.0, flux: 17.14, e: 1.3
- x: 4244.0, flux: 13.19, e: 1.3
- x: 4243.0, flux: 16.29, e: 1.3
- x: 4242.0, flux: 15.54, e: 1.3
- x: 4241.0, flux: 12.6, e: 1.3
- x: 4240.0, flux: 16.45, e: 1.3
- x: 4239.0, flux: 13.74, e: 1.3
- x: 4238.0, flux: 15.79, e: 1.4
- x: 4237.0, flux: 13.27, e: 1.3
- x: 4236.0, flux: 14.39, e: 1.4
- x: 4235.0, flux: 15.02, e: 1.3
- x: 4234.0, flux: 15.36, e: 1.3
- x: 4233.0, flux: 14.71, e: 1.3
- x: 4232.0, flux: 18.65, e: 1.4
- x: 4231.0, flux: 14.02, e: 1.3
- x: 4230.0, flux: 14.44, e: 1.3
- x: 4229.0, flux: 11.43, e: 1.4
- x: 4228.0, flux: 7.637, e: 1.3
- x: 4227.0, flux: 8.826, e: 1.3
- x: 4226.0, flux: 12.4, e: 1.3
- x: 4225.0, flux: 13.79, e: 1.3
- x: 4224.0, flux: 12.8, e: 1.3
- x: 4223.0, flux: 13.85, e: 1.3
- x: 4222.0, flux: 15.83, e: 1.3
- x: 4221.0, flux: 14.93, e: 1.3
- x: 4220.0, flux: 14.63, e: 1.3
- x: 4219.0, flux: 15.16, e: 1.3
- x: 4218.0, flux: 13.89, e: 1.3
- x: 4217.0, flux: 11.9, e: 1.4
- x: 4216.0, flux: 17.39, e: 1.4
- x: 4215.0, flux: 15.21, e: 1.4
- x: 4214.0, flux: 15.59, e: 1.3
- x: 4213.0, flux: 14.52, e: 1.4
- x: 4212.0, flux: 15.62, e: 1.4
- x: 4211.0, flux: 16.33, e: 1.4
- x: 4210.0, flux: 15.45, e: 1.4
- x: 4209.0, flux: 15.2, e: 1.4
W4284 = -2.07 angstrom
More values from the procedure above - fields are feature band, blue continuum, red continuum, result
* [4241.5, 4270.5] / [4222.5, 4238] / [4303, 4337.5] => -2.6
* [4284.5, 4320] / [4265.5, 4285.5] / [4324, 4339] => 5.4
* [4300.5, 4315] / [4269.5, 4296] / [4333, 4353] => 4.6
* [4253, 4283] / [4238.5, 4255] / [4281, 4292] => 0.6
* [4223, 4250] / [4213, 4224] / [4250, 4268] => 1.0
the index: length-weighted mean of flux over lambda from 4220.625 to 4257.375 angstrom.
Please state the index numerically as 14.1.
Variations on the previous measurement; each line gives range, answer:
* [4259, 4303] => 13.1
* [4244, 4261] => 14.5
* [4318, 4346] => 15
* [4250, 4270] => 14.4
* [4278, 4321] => 12.5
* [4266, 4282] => 13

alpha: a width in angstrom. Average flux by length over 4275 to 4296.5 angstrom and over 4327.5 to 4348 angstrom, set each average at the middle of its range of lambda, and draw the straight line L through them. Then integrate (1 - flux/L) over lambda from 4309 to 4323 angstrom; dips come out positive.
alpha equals 1.3 angstrom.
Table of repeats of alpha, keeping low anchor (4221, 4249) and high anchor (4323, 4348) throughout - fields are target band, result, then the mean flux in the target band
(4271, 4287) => 1.7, 13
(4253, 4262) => 0.0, 14.4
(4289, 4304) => 2.9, 11.8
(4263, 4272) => -0.1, 14.6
